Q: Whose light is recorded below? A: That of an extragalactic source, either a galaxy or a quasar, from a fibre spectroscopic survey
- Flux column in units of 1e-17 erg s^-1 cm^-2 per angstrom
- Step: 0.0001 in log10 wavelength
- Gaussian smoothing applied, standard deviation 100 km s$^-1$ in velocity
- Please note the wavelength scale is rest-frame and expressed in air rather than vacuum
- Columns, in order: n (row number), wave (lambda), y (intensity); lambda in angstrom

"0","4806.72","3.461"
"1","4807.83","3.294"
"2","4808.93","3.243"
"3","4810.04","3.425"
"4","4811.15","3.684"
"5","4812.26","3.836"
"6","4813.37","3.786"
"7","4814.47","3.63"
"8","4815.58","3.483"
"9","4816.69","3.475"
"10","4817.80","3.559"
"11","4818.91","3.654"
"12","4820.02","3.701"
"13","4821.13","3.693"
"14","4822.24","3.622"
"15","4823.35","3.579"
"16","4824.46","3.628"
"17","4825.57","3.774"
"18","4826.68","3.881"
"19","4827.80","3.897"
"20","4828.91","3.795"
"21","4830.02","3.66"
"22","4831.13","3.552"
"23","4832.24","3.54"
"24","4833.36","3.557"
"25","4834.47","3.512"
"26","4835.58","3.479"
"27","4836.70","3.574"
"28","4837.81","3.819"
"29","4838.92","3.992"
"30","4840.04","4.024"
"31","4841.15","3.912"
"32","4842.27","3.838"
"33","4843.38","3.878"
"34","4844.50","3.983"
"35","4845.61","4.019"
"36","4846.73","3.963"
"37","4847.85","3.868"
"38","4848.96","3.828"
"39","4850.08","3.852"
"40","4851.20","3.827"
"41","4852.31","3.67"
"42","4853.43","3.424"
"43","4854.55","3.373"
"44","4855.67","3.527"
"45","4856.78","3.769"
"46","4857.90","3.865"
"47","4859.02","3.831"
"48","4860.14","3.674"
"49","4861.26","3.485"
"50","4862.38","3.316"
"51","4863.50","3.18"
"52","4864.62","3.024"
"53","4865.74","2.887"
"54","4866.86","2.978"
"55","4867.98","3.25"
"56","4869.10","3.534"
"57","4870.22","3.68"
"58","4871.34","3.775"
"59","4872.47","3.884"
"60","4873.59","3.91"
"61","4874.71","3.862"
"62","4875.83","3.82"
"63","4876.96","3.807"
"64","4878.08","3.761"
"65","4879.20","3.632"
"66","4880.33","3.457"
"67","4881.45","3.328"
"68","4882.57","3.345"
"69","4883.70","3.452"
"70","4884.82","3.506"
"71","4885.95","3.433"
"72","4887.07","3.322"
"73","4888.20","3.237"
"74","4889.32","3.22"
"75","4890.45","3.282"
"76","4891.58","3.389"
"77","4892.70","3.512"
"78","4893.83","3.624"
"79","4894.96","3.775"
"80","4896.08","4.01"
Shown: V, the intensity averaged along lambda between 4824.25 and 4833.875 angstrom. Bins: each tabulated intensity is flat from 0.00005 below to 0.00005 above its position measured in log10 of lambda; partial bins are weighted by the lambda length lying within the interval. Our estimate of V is 3.7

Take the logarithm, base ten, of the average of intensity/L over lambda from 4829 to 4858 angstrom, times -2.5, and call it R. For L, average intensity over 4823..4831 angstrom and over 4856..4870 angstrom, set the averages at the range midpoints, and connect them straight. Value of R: -0.05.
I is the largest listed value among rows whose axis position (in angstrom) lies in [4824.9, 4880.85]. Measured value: 4.024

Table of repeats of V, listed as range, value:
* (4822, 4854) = 3.76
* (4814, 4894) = 3.61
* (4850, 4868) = 3.46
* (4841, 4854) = 3.83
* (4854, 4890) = 3.5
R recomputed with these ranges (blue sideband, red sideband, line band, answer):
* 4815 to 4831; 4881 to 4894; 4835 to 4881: -0.05 mag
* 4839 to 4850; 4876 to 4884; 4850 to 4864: 0.06 mag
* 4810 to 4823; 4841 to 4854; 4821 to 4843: 0.00 mag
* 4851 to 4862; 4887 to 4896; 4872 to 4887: -0.03 mag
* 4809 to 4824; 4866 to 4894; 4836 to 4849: -0.09 mag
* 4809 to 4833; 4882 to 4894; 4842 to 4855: -0.08 mag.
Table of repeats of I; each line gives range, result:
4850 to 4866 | 3.865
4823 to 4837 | 3.897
